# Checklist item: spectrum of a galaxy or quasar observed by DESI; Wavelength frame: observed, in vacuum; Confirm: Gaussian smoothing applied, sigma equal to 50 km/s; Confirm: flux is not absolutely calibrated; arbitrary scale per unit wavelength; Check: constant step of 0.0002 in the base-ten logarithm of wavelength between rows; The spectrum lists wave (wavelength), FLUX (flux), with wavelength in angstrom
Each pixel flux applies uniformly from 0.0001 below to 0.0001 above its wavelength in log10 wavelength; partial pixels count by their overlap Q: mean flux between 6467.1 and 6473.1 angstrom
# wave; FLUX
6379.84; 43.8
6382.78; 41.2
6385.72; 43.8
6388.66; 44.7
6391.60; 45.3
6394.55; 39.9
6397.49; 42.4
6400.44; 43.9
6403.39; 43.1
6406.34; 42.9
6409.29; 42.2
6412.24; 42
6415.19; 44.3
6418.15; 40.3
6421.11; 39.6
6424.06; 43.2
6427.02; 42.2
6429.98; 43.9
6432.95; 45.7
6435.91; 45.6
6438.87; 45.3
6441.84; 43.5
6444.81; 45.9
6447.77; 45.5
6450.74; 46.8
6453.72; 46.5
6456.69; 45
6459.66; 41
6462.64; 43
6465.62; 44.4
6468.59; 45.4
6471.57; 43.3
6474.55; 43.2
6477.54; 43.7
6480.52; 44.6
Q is 44.4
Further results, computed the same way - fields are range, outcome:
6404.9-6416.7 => 42.9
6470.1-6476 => 43.3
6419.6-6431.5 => 42.2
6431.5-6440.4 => 45.5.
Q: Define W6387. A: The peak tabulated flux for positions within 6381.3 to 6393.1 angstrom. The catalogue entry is 45.3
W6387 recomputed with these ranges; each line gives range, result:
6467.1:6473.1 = 45.4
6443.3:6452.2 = 46.8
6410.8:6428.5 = 44.3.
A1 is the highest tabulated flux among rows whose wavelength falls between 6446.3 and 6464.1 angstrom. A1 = 46.8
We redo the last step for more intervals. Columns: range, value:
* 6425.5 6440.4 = 45.7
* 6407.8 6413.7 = 42.2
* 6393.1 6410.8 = 43.9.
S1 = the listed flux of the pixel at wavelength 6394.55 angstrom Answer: 39.9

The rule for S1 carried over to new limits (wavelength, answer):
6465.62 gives 44.4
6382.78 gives 41.2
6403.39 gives 43.1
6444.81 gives 45.9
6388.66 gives 44.7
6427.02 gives 42.2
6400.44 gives 43.9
